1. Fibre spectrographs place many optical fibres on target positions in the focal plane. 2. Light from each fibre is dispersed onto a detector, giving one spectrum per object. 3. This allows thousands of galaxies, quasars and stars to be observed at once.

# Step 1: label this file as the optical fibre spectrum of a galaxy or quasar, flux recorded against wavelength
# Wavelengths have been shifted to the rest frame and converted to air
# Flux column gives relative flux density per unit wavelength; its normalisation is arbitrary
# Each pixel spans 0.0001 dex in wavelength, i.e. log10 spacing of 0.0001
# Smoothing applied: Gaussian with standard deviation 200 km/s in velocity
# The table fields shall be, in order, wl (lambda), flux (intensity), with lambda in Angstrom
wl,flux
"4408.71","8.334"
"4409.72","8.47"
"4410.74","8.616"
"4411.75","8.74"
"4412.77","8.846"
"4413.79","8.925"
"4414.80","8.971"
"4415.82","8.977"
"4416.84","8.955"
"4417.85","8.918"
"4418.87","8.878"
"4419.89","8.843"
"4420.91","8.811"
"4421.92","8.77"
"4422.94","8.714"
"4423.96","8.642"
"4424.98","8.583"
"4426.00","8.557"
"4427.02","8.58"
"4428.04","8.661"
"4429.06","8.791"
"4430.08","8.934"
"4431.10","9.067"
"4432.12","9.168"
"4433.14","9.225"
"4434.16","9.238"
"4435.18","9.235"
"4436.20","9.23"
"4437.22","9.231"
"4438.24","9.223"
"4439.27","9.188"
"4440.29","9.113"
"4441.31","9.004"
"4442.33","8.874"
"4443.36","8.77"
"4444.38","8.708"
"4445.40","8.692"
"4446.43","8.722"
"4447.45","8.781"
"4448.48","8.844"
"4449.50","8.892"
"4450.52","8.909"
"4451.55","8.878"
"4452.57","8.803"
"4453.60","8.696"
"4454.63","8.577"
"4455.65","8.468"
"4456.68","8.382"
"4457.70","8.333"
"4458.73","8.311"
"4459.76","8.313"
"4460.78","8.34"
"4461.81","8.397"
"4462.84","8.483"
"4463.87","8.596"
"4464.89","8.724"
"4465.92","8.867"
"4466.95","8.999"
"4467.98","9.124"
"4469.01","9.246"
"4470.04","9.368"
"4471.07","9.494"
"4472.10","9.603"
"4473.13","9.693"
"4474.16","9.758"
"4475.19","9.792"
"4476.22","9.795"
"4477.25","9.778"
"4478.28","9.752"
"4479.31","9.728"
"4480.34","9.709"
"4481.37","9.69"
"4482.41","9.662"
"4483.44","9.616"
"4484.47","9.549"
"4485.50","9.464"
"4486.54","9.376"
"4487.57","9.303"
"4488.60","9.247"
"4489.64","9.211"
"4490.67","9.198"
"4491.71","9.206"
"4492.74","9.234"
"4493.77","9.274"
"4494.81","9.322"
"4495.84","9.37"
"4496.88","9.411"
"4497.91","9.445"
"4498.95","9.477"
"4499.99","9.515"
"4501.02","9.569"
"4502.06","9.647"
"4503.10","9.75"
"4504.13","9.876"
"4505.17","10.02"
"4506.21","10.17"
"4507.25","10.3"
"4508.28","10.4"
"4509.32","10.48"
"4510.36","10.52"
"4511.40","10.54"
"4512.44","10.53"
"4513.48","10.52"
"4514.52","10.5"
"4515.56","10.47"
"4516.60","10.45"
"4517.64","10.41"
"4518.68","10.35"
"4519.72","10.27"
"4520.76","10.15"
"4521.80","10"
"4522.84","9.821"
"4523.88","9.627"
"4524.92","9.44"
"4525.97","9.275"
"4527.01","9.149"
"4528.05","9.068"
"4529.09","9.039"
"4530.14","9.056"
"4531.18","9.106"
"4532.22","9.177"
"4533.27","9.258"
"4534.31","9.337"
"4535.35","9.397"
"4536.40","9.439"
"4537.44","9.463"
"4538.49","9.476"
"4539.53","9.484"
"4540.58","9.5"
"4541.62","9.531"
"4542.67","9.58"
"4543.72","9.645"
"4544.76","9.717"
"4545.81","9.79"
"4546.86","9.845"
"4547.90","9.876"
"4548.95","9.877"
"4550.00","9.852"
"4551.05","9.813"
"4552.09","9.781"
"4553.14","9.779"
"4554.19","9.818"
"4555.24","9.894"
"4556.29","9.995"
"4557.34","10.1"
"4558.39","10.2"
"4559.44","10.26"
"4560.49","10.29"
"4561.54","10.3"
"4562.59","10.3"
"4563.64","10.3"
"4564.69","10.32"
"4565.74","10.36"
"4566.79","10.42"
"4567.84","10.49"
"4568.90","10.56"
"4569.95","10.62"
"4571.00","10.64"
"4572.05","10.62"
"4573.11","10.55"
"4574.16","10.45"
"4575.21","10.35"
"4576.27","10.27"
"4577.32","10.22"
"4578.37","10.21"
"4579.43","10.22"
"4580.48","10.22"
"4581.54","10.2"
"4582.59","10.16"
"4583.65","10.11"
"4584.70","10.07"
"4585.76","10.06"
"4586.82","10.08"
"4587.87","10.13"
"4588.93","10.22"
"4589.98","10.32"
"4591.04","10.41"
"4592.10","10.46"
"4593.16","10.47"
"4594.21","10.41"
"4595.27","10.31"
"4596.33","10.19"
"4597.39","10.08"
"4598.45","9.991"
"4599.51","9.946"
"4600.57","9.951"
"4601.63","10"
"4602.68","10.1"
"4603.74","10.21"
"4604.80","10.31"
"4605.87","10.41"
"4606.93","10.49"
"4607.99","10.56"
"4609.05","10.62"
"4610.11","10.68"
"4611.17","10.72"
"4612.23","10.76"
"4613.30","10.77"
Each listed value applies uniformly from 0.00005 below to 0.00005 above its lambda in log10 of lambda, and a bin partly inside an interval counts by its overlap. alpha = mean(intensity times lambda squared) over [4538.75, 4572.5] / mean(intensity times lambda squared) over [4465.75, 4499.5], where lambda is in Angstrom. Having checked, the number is 1.10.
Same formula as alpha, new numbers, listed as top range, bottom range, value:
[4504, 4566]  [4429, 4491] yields 1.12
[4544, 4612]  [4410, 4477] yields 1.22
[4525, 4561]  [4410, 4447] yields 1.14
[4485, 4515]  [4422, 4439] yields 1.13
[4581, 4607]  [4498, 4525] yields 1.05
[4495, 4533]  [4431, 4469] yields 1.15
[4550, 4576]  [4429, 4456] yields 1.21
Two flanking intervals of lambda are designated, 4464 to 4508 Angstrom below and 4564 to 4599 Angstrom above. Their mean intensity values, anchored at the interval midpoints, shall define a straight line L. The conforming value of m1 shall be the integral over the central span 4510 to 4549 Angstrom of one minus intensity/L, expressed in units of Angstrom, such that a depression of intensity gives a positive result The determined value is 0.5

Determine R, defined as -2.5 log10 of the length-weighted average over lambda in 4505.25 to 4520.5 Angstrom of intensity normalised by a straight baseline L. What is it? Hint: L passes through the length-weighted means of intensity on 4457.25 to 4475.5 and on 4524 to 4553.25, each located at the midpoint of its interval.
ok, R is -0.12 mag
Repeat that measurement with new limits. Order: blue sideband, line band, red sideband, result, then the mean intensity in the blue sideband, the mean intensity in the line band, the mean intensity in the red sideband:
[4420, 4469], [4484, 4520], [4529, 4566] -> -0.057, 8.8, 9.84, 9.75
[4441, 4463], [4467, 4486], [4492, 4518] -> -0.039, 8.64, 9.59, 9.96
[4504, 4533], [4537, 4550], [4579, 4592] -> 0.042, 9.95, 9.65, 10.2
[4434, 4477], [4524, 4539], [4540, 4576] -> 0.061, 8.95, 9.27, 10.1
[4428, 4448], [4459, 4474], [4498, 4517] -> 0.060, 9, 8.95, 10.1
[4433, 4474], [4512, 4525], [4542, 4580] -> -0.063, 8.89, 10.2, 10.1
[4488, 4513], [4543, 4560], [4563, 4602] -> 0.021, 9.74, 9.89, 10.3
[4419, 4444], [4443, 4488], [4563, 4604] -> 0.020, 8.93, 9.07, 10.3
